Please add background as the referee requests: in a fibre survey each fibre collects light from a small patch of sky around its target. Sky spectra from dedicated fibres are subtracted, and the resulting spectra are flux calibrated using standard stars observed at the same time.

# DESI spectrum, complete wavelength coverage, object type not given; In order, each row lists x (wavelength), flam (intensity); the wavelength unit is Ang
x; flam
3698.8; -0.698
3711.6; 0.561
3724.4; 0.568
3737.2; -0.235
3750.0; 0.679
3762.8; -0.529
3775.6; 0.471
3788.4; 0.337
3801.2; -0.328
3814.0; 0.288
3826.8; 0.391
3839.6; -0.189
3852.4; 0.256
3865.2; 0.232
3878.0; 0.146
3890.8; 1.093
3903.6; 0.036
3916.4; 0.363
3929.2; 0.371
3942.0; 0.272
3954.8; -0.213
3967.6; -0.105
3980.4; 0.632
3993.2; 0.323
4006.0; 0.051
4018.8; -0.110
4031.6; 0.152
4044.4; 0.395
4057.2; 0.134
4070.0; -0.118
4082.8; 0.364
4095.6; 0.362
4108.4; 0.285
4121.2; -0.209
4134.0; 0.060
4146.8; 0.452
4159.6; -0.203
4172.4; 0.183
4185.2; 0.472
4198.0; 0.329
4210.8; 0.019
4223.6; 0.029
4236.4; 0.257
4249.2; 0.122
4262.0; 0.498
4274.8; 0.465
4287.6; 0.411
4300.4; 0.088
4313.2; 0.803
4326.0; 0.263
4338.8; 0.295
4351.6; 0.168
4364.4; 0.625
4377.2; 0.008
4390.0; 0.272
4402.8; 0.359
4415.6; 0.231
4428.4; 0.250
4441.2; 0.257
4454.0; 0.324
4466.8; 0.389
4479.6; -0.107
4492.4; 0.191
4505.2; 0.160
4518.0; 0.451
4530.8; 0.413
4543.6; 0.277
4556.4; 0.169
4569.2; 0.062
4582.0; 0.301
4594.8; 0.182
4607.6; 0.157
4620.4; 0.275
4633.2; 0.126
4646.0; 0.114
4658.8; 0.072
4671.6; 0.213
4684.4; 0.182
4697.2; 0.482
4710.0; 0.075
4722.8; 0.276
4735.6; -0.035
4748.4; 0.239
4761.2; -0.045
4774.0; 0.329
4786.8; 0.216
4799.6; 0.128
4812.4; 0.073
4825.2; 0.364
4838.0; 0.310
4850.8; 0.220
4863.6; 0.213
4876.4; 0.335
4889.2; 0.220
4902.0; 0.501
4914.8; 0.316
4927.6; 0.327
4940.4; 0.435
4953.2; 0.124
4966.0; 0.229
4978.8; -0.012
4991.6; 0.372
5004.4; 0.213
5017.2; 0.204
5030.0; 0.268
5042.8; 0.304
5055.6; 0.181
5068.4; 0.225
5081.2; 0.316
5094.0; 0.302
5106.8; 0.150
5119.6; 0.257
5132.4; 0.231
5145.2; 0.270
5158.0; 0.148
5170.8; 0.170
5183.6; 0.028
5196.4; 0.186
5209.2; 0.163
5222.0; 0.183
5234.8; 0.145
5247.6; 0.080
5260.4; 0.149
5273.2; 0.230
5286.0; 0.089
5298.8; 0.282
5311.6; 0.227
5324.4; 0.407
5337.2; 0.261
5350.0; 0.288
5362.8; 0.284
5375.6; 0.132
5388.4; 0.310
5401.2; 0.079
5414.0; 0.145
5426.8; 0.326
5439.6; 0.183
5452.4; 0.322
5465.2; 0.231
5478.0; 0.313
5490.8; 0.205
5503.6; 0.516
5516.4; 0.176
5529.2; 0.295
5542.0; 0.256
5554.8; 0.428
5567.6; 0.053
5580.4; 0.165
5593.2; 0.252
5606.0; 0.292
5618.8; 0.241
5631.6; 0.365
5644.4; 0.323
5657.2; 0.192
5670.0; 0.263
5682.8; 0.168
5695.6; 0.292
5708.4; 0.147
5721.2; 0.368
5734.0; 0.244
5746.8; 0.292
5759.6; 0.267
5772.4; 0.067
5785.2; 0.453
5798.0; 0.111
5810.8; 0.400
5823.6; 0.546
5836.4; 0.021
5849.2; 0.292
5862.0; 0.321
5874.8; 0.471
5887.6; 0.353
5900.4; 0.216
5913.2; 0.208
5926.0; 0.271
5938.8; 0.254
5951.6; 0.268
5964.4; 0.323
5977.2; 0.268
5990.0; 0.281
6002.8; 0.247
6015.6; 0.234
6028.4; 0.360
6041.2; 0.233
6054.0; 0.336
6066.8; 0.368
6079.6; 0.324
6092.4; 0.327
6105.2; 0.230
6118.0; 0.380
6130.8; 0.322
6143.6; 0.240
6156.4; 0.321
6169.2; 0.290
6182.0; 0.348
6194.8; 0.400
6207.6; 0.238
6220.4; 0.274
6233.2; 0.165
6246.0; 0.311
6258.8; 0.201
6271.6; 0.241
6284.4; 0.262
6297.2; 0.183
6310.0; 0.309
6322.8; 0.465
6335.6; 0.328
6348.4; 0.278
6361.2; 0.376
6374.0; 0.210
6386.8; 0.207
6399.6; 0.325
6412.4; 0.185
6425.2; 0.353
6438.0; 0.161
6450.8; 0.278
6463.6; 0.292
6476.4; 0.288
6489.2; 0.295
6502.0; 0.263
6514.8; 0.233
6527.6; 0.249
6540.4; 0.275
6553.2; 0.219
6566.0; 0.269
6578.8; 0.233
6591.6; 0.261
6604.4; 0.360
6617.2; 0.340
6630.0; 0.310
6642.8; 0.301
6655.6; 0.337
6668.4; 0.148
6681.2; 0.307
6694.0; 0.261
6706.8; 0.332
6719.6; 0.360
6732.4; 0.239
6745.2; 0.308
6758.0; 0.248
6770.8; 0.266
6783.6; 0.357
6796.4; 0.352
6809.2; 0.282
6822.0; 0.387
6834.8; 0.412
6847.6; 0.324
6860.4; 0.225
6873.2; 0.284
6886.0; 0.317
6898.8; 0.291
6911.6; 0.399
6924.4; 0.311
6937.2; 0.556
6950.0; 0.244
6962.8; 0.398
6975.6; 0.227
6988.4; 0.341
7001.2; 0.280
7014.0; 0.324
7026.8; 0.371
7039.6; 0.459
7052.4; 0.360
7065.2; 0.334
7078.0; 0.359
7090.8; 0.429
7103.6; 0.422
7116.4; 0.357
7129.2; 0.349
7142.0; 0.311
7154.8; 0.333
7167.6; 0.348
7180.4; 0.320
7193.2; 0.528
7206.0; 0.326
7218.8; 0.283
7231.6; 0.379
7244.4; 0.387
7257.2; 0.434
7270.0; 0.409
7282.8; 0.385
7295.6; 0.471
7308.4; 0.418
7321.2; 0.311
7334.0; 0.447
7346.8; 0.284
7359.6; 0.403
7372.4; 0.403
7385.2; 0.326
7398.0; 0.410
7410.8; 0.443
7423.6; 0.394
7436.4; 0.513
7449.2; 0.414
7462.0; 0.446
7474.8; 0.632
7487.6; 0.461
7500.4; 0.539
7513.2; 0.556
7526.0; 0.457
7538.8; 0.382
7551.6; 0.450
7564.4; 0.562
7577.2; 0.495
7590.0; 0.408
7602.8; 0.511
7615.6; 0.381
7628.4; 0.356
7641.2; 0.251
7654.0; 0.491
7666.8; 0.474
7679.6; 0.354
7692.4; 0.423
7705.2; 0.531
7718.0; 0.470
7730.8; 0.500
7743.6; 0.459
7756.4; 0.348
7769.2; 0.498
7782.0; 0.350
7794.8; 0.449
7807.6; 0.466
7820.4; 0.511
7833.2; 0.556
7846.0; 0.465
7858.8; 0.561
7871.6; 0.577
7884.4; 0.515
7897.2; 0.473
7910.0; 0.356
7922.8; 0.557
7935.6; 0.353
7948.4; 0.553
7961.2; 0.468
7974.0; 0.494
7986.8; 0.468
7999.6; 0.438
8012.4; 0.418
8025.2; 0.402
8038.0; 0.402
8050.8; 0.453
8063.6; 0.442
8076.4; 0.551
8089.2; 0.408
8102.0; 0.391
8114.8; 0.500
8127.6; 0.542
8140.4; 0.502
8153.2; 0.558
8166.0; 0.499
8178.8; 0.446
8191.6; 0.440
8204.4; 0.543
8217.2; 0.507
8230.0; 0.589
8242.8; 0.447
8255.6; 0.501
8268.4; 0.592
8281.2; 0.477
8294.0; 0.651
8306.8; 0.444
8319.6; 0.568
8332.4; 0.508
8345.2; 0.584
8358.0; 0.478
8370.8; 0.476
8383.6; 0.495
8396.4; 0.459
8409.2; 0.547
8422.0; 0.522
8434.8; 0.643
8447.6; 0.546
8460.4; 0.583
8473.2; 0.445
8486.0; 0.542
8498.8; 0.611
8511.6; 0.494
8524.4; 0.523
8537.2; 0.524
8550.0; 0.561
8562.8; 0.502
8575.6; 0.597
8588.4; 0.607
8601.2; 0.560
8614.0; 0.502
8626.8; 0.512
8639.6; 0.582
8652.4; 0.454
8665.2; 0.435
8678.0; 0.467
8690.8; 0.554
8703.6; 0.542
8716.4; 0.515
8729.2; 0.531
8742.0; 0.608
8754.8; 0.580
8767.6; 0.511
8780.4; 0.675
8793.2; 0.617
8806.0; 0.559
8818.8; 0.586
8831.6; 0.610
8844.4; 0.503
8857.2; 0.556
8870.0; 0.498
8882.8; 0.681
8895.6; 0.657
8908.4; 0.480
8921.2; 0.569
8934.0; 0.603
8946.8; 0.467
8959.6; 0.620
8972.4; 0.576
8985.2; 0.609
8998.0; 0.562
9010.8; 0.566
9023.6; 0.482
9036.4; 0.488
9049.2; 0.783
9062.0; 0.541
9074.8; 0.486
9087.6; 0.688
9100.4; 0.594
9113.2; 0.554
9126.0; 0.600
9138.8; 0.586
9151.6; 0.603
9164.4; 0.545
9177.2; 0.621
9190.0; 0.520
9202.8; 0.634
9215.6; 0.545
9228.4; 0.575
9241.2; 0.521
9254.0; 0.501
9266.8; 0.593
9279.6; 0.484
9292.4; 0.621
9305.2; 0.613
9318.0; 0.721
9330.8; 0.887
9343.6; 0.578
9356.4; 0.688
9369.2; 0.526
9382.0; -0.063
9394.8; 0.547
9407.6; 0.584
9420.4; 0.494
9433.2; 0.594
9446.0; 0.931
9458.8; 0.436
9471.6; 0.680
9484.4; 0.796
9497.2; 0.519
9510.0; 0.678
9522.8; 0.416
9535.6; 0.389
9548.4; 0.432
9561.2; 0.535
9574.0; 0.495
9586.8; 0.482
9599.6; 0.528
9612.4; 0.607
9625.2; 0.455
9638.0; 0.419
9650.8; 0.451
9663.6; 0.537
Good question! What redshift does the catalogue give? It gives 0.861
